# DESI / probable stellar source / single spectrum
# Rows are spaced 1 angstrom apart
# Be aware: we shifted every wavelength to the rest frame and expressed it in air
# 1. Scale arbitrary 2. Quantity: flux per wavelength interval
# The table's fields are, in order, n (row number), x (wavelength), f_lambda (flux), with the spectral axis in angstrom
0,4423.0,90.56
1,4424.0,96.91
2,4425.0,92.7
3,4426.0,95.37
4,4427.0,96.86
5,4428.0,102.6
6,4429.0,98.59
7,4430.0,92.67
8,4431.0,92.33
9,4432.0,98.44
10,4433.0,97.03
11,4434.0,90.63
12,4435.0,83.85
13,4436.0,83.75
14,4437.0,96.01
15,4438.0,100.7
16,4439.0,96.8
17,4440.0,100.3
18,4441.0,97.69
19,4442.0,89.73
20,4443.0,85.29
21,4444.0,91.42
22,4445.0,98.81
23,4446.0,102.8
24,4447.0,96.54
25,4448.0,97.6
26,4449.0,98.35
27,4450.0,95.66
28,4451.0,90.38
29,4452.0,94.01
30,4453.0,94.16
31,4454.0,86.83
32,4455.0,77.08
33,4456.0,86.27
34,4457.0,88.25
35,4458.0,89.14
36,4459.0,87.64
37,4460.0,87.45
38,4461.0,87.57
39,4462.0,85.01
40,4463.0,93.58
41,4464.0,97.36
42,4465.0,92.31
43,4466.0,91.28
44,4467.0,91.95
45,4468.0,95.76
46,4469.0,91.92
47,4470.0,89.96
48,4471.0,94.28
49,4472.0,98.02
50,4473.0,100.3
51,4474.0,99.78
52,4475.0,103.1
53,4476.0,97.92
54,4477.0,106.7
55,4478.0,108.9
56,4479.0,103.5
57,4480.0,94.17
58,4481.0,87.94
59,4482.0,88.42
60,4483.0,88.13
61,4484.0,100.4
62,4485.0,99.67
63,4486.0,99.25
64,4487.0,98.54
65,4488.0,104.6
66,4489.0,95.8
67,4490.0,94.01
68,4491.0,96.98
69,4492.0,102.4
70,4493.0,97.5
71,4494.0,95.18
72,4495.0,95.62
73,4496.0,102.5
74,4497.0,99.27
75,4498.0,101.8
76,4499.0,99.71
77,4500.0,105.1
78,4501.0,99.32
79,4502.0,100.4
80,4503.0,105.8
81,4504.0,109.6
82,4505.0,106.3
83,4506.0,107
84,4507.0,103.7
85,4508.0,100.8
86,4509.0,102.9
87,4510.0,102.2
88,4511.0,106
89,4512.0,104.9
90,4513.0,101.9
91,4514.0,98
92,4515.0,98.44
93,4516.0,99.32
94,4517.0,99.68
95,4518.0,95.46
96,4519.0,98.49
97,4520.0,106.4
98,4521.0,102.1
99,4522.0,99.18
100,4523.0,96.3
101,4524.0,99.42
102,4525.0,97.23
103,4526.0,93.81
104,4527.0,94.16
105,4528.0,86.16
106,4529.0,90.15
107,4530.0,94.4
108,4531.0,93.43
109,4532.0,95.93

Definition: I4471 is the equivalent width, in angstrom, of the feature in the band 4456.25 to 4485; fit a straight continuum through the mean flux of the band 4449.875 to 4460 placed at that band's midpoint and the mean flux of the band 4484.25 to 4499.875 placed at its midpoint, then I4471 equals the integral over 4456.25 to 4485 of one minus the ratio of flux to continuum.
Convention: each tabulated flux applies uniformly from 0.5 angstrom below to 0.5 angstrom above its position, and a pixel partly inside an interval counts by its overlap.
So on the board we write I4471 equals -0.4 angstrom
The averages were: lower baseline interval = 88.6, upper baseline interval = 99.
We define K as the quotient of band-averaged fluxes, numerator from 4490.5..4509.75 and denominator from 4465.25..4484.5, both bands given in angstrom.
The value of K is 1.05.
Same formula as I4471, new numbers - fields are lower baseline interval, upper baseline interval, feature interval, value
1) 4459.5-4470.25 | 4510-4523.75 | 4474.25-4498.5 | -0.9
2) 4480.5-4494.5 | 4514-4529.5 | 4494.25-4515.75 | -1.2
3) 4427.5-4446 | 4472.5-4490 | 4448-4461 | 0.8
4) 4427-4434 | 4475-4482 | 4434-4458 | 1.2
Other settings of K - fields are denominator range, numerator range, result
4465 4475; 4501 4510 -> 1.10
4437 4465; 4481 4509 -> 1.08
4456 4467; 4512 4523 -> 1.11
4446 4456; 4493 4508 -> 1.10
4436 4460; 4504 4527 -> 1.09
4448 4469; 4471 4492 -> 1.08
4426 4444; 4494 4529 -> 1.06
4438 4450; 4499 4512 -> 1.08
